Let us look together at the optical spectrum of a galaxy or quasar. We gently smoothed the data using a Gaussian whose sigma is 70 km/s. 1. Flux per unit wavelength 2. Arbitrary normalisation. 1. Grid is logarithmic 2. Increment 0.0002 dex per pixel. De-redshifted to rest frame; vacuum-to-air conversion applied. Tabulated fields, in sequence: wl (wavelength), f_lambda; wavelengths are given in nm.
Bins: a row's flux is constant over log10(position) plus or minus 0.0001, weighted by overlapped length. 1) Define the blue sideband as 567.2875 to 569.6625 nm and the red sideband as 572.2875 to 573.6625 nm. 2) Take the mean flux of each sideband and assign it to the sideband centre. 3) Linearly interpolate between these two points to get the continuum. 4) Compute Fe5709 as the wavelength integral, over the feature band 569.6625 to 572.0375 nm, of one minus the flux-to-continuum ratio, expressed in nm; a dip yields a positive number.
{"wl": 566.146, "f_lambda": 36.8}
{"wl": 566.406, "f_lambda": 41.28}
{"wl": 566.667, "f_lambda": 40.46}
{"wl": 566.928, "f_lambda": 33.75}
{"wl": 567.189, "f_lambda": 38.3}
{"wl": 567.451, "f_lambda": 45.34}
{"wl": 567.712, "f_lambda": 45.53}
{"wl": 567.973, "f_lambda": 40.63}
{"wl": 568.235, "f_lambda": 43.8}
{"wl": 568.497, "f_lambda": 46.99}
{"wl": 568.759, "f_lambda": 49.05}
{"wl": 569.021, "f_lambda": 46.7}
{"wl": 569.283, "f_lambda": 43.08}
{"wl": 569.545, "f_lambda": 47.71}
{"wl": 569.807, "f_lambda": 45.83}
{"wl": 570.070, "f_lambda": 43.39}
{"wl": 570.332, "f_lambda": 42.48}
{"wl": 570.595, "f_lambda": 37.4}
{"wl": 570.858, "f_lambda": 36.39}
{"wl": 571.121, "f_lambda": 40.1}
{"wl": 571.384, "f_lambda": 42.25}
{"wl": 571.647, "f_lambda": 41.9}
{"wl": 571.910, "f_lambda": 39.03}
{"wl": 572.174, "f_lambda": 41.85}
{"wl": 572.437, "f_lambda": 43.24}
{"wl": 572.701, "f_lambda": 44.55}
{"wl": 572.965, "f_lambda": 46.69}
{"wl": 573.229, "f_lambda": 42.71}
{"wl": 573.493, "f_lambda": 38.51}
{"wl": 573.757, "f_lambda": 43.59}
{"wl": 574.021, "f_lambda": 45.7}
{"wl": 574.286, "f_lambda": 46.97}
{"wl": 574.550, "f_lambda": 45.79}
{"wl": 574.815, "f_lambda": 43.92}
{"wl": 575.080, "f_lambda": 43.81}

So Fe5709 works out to 0.17 nm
